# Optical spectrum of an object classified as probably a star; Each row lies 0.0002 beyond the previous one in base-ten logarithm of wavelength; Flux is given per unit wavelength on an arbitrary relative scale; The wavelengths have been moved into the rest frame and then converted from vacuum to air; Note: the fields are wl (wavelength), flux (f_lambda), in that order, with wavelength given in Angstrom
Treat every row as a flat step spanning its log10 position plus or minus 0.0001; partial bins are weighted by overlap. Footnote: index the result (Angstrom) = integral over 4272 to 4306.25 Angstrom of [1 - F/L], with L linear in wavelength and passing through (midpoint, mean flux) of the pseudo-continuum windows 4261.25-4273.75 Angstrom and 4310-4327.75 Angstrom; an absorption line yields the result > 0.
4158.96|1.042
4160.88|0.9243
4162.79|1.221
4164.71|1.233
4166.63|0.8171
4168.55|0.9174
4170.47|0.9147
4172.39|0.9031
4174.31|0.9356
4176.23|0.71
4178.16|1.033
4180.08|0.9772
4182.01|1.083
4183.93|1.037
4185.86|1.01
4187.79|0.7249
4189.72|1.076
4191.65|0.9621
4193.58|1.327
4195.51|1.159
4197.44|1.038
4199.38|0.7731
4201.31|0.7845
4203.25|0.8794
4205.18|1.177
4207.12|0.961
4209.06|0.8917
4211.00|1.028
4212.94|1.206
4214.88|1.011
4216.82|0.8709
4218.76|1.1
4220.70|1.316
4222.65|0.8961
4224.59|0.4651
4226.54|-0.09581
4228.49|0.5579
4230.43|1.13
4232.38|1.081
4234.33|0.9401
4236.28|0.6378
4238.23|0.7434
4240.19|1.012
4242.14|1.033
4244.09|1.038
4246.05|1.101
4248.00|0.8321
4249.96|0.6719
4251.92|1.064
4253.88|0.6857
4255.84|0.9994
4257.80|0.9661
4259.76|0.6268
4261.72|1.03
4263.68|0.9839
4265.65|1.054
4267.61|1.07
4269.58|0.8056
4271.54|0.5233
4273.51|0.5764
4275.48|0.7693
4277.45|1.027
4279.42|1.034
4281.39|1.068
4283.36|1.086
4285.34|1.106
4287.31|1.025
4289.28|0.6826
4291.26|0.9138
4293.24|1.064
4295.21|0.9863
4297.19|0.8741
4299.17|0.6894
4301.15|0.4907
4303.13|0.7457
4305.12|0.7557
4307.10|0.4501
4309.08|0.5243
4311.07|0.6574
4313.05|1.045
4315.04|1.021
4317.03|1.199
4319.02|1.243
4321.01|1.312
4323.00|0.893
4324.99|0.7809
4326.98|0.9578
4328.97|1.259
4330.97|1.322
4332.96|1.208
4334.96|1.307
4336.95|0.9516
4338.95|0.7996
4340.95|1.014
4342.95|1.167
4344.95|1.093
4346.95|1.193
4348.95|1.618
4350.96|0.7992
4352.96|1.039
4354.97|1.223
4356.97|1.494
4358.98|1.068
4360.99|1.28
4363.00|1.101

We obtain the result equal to 2.2 Angstrom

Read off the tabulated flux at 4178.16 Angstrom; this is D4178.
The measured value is 1.033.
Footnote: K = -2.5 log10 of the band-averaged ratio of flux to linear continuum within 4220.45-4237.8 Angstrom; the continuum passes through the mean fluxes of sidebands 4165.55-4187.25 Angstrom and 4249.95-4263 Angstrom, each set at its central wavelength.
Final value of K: 0.20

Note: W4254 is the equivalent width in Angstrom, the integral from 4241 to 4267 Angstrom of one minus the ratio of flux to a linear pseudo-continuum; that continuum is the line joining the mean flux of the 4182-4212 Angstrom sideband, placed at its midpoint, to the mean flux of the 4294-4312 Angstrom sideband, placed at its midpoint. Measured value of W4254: -3.22 Angstrom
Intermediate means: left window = 0.992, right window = 0.691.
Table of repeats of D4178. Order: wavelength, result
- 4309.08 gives 0.5243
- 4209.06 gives 0.8917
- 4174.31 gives 0.9356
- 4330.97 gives 1.322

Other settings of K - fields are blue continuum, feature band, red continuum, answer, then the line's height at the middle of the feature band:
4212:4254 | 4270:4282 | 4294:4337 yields 0.11 mag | 0.912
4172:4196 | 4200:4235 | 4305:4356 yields 0.12 mag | 1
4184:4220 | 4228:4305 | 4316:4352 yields 0.19 mag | 1.06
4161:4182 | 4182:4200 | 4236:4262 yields -0.08 mag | 0.95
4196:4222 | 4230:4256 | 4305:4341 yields 0.09 mag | 1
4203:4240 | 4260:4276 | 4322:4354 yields 0.15 mag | 0.967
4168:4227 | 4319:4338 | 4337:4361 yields -0.01 mag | 1.11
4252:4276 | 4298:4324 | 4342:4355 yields 0.21 mag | 1.02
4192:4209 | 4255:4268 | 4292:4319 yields -0.07 mag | 0.9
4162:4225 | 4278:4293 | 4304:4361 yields 0.04 mag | 1.03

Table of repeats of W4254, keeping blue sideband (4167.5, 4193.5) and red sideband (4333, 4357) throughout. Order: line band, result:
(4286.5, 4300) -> 2.3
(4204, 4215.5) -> -0.6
